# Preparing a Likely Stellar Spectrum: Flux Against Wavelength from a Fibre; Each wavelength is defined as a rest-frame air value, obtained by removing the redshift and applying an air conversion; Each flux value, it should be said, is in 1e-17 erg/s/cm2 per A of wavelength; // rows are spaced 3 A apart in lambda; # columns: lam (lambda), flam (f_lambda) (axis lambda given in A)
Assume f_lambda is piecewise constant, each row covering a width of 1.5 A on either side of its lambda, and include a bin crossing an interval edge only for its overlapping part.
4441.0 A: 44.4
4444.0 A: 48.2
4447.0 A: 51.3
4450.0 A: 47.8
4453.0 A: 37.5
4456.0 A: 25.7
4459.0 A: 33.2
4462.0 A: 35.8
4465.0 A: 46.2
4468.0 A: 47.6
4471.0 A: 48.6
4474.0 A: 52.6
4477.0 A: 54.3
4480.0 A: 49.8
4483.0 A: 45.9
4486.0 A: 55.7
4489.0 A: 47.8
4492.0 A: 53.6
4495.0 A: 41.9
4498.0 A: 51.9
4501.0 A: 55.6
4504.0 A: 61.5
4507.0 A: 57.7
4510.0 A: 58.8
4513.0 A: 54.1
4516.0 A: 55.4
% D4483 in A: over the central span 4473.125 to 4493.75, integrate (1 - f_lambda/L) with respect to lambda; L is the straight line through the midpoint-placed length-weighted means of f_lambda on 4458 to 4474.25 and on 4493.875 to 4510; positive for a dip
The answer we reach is -1.03 A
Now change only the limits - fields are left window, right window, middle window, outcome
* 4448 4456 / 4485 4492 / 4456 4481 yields 0.51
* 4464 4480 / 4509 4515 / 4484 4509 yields 0.29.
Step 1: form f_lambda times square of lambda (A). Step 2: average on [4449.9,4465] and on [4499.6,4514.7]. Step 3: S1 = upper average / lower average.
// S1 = 1.6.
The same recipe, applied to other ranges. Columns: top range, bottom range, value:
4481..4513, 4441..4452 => 1.13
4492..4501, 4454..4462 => 1.62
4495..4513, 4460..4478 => 1.20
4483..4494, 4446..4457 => 1.27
